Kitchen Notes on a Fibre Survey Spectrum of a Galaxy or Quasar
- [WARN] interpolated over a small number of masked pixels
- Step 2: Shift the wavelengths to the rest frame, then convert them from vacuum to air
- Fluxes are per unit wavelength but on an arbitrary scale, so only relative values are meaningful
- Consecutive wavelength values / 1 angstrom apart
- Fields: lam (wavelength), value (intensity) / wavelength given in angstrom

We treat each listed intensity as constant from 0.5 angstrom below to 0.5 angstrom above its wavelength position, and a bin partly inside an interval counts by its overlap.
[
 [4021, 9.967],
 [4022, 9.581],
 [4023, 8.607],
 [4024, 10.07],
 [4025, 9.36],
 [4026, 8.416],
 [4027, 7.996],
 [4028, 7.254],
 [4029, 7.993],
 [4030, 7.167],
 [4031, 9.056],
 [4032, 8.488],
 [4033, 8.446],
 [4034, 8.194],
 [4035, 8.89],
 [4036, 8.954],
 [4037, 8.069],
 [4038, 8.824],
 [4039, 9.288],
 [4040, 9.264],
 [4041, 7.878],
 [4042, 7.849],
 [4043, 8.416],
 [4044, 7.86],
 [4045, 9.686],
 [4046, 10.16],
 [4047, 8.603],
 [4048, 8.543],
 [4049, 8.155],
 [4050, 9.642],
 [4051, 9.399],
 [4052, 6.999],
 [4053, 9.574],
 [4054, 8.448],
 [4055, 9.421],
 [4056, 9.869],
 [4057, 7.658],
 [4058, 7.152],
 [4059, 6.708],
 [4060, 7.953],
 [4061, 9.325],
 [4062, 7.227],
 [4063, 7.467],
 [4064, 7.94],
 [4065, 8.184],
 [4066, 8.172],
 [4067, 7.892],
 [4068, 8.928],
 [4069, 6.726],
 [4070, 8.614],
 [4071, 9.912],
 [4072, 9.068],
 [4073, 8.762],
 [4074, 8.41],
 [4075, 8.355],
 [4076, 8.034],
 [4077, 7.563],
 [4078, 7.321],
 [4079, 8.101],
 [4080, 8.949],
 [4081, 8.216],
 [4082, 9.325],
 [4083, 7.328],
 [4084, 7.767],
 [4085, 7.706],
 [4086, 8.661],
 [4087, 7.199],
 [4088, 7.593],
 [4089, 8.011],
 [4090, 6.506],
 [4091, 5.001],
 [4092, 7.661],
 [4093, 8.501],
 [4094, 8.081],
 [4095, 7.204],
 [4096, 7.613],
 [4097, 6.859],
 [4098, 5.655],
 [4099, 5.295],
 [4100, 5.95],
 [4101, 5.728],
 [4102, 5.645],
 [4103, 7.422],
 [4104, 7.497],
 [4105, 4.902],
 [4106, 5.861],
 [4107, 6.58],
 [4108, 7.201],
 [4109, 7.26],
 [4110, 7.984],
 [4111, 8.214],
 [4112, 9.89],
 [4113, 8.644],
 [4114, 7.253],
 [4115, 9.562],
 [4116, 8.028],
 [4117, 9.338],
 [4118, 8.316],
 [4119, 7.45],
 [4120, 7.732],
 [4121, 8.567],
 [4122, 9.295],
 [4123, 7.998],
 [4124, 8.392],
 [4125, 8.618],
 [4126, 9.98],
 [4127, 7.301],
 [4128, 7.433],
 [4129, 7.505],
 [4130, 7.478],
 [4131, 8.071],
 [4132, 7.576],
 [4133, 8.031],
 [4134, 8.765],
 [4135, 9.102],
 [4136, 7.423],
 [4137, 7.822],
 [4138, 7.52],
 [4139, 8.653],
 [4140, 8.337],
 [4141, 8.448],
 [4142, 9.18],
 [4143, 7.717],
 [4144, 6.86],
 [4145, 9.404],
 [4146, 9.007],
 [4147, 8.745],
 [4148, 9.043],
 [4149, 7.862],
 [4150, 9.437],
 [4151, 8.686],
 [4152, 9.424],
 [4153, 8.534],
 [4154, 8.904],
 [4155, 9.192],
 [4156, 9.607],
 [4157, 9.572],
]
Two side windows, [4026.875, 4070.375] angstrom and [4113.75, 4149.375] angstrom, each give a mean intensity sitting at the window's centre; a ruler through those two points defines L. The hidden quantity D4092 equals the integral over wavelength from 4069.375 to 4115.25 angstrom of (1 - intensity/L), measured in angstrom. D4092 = 4.2 angstrom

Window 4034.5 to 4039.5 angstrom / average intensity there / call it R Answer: 8.81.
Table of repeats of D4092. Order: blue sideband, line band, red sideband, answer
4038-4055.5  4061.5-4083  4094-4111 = -1.2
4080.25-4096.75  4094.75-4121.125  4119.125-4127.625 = 2.6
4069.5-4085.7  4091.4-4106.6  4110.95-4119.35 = 3.3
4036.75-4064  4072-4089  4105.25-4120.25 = 0.2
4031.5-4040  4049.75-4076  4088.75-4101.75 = -1.9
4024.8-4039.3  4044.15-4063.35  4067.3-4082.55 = -0.3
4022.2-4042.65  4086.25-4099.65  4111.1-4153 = 2.2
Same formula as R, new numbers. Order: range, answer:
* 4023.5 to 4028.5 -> 8.62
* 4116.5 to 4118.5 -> 8.83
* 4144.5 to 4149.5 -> 8.81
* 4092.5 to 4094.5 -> 8.29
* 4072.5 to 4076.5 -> 8.39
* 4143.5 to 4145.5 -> 8.13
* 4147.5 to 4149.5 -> 8.45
